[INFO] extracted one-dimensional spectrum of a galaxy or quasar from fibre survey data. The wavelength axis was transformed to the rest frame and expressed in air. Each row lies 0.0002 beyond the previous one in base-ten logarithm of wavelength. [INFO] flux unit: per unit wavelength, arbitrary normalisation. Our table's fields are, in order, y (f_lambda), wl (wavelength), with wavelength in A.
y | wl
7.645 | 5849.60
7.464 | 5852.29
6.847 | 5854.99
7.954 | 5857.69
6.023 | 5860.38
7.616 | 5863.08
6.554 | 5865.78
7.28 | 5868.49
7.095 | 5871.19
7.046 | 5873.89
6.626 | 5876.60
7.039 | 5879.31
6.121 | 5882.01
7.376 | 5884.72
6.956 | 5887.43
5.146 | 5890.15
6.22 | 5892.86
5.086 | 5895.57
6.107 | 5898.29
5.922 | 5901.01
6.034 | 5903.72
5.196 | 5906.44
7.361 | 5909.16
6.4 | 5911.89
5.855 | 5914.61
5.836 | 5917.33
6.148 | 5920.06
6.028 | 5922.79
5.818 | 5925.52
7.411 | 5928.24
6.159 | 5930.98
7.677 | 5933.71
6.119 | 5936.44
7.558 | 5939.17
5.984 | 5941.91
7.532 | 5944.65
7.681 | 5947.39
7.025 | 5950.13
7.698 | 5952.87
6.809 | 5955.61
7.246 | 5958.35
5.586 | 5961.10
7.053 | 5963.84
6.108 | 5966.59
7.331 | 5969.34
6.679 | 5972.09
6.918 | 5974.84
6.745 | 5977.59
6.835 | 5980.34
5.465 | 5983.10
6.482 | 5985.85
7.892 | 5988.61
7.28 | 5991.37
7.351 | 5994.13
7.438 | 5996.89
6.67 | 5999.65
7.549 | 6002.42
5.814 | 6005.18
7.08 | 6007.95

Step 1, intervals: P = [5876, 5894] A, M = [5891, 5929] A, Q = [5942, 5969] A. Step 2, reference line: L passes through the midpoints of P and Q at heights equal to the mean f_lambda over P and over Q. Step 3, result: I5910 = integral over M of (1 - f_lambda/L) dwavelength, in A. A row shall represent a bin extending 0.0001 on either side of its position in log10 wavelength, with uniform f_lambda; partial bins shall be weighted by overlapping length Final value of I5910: 3.34 A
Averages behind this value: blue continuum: 6.5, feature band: 6.07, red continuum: 6.94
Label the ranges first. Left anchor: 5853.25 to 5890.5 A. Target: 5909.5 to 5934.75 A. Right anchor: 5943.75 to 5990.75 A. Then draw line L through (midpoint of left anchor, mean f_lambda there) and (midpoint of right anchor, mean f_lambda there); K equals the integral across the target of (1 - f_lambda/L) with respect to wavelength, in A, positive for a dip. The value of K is 1.80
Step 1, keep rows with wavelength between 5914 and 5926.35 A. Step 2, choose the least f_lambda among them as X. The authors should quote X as 5.818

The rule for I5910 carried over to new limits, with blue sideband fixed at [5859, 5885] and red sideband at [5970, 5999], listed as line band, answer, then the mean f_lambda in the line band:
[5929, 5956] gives -0.6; 7.04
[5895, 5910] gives 2.0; 5.95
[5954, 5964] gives 0.4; 6.66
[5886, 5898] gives 1.7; 5.88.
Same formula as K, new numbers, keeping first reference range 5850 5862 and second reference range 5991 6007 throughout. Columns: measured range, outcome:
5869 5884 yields 0.58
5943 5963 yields -0.06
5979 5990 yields 0.54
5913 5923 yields 1.56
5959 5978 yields 1.03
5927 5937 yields 0.24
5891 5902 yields 2.01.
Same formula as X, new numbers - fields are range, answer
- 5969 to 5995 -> 5.465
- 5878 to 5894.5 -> 5.146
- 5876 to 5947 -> 5.086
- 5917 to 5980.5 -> 5.586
